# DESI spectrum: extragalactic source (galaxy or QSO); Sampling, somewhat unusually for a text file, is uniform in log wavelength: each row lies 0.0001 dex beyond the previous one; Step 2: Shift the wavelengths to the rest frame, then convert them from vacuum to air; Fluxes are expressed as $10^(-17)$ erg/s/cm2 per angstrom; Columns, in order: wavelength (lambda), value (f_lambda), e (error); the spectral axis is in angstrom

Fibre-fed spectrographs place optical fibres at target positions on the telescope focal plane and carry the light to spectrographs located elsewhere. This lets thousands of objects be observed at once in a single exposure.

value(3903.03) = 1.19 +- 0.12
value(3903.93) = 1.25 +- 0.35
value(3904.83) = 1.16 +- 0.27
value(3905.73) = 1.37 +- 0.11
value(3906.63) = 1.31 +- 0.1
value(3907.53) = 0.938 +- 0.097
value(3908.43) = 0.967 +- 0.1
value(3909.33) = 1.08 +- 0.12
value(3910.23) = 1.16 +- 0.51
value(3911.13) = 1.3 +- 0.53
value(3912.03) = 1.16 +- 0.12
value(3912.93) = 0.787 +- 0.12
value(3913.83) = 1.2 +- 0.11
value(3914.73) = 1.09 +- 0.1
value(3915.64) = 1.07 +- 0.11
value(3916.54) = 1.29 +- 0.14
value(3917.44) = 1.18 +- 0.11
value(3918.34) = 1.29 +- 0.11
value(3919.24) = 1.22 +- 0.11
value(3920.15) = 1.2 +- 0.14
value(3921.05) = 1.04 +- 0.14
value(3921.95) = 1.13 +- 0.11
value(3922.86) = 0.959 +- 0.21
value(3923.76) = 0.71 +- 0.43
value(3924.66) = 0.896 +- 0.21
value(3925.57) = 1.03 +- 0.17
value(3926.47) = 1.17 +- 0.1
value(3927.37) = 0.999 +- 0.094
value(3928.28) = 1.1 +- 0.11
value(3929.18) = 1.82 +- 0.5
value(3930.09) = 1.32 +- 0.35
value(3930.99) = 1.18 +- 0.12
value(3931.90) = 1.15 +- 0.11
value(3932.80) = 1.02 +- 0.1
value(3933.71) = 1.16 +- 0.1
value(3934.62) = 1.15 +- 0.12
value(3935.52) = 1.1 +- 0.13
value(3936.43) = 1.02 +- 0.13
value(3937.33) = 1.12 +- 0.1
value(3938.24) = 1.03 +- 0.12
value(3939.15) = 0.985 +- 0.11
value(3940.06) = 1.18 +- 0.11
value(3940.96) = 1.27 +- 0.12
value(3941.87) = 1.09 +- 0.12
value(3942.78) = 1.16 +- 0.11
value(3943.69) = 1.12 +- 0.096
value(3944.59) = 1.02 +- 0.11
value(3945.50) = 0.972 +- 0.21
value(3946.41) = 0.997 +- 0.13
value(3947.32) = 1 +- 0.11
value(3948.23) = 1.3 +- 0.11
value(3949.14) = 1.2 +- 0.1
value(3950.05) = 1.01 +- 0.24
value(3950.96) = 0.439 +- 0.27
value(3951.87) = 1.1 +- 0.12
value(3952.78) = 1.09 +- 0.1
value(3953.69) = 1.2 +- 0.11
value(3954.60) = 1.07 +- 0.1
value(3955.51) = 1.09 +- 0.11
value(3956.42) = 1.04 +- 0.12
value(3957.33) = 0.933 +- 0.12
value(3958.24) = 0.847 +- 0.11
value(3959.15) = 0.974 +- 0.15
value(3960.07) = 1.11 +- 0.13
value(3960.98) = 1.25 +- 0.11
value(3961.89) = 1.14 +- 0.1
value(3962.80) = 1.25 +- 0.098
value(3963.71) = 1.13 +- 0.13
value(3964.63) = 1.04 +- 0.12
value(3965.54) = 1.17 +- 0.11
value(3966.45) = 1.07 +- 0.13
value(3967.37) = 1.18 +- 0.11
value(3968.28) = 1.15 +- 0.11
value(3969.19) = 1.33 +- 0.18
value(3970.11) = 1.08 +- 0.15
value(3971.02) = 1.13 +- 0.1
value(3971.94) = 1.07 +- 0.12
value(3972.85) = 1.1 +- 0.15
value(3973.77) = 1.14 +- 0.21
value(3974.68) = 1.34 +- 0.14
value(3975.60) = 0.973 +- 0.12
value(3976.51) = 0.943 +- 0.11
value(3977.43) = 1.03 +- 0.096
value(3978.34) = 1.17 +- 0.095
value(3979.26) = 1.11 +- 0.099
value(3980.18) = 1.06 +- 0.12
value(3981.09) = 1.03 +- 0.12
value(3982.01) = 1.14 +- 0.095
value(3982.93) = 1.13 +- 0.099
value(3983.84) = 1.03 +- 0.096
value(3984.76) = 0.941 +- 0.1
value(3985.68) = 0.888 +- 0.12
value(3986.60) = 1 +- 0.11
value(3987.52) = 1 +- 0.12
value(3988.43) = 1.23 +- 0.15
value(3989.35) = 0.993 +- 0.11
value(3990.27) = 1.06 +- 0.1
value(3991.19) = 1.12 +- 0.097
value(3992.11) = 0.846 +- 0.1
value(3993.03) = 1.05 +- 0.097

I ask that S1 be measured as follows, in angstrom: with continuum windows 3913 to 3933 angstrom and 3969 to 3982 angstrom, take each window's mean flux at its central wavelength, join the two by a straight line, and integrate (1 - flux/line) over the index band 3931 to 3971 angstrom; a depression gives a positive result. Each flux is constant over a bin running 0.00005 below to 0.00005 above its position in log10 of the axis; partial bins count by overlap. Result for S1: 1.05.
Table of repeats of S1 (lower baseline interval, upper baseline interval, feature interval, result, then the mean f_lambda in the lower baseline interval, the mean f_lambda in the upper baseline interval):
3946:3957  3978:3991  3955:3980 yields -1.3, 1.04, 1.06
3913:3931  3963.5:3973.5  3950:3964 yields 1.1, 1.14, 1.13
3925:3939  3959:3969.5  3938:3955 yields 1.3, 1.15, 1.15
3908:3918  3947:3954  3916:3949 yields -1.4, 1.12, 1.04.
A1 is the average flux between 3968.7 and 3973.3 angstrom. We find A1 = 1.14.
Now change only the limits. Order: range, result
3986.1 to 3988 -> 1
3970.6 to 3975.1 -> 1.15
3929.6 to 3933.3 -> 1.17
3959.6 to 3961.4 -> 1.17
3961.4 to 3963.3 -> 1.2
